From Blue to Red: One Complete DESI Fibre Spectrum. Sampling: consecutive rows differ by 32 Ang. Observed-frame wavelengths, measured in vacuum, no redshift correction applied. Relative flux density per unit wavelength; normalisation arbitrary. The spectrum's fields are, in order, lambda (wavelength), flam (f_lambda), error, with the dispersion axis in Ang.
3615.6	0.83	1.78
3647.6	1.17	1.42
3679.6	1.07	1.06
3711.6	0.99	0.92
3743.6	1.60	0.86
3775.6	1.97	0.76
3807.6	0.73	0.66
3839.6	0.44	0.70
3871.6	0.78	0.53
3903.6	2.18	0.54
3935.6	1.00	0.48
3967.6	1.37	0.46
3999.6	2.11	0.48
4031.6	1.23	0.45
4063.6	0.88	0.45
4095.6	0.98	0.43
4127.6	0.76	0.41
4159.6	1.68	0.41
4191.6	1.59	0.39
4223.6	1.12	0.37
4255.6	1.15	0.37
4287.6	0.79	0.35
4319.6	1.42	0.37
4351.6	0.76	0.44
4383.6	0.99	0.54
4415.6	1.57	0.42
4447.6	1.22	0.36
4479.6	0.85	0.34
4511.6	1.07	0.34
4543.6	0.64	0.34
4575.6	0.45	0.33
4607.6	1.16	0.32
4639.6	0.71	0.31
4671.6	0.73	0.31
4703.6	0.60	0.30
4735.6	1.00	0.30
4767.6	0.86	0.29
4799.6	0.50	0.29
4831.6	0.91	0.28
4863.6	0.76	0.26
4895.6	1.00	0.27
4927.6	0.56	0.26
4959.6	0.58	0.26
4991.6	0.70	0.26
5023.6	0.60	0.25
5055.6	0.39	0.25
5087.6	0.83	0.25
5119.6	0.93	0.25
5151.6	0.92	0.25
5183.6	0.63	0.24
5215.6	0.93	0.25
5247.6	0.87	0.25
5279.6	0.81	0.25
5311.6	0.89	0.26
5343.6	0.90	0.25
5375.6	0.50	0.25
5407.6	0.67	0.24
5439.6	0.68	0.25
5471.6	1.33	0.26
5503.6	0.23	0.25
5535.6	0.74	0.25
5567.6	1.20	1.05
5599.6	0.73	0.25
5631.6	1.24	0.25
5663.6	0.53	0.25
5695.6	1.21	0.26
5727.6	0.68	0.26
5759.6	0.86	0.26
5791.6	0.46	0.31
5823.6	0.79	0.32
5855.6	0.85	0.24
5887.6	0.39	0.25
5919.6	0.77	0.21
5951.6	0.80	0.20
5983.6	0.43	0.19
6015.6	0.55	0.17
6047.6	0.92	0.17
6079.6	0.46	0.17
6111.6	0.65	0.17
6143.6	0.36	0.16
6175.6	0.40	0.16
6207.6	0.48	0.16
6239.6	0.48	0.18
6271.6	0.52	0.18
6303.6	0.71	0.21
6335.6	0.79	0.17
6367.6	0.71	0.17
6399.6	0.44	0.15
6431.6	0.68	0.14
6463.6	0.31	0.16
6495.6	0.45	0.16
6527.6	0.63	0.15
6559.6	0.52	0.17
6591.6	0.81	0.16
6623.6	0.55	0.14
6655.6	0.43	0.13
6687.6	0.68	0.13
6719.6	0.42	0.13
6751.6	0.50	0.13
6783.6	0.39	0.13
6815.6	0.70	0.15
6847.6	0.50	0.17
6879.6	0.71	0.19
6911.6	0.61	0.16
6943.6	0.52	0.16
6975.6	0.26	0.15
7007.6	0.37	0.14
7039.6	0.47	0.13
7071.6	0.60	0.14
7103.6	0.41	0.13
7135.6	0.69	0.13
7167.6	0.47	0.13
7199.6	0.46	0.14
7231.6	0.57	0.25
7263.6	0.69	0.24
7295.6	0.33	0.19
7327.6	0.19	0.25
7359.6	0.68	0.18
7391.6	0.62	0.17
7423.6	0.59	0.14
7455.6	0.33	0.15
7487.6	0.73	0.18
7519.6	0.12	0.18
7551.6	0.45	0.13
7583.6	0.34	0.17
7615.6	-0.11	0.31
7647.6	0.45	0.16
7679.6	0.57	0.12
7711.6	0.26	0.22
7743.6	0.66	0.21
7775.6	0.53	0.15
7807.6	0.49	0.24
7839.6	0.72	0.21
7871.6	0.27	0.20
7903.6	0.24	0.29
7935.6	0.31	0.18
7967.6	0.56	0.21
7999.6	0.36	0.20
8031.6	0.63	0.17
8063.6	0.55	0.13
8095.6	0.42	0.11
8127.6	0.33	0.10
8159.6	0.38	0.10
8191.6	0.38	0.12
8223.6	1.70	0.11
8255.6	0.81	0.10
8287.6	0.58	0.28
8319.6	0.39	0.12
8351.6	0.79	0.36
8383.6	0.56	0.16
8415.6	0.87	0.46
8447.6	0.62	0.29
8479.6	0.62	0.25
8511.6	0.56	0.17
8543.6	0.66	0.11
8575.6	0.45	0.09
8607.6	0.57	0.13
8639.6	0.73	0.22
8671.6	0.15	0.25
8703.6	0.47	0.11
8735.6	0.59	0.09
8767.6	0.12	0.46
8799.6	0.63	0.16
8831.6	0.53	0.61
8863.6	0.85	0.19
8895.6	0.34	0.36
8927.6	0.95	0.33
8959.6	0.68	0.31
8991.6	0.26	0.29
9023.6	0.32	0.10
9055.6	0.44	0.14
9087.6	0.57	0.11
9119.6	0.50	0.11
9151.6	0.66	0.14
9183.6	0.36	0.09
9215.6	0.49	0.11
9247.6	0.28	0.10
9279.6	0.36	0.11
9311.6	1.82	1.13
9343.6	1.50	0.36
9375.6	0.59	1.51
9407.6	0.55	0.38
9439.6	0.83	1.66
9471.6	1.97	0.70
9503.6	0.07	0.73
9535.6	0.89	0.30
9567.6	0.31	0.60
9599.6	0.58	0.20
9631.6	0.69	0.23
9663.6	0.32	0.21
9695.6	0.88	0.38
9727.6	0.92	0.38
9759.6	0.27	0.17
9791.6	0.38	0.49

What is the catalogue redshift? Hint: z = 1.21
